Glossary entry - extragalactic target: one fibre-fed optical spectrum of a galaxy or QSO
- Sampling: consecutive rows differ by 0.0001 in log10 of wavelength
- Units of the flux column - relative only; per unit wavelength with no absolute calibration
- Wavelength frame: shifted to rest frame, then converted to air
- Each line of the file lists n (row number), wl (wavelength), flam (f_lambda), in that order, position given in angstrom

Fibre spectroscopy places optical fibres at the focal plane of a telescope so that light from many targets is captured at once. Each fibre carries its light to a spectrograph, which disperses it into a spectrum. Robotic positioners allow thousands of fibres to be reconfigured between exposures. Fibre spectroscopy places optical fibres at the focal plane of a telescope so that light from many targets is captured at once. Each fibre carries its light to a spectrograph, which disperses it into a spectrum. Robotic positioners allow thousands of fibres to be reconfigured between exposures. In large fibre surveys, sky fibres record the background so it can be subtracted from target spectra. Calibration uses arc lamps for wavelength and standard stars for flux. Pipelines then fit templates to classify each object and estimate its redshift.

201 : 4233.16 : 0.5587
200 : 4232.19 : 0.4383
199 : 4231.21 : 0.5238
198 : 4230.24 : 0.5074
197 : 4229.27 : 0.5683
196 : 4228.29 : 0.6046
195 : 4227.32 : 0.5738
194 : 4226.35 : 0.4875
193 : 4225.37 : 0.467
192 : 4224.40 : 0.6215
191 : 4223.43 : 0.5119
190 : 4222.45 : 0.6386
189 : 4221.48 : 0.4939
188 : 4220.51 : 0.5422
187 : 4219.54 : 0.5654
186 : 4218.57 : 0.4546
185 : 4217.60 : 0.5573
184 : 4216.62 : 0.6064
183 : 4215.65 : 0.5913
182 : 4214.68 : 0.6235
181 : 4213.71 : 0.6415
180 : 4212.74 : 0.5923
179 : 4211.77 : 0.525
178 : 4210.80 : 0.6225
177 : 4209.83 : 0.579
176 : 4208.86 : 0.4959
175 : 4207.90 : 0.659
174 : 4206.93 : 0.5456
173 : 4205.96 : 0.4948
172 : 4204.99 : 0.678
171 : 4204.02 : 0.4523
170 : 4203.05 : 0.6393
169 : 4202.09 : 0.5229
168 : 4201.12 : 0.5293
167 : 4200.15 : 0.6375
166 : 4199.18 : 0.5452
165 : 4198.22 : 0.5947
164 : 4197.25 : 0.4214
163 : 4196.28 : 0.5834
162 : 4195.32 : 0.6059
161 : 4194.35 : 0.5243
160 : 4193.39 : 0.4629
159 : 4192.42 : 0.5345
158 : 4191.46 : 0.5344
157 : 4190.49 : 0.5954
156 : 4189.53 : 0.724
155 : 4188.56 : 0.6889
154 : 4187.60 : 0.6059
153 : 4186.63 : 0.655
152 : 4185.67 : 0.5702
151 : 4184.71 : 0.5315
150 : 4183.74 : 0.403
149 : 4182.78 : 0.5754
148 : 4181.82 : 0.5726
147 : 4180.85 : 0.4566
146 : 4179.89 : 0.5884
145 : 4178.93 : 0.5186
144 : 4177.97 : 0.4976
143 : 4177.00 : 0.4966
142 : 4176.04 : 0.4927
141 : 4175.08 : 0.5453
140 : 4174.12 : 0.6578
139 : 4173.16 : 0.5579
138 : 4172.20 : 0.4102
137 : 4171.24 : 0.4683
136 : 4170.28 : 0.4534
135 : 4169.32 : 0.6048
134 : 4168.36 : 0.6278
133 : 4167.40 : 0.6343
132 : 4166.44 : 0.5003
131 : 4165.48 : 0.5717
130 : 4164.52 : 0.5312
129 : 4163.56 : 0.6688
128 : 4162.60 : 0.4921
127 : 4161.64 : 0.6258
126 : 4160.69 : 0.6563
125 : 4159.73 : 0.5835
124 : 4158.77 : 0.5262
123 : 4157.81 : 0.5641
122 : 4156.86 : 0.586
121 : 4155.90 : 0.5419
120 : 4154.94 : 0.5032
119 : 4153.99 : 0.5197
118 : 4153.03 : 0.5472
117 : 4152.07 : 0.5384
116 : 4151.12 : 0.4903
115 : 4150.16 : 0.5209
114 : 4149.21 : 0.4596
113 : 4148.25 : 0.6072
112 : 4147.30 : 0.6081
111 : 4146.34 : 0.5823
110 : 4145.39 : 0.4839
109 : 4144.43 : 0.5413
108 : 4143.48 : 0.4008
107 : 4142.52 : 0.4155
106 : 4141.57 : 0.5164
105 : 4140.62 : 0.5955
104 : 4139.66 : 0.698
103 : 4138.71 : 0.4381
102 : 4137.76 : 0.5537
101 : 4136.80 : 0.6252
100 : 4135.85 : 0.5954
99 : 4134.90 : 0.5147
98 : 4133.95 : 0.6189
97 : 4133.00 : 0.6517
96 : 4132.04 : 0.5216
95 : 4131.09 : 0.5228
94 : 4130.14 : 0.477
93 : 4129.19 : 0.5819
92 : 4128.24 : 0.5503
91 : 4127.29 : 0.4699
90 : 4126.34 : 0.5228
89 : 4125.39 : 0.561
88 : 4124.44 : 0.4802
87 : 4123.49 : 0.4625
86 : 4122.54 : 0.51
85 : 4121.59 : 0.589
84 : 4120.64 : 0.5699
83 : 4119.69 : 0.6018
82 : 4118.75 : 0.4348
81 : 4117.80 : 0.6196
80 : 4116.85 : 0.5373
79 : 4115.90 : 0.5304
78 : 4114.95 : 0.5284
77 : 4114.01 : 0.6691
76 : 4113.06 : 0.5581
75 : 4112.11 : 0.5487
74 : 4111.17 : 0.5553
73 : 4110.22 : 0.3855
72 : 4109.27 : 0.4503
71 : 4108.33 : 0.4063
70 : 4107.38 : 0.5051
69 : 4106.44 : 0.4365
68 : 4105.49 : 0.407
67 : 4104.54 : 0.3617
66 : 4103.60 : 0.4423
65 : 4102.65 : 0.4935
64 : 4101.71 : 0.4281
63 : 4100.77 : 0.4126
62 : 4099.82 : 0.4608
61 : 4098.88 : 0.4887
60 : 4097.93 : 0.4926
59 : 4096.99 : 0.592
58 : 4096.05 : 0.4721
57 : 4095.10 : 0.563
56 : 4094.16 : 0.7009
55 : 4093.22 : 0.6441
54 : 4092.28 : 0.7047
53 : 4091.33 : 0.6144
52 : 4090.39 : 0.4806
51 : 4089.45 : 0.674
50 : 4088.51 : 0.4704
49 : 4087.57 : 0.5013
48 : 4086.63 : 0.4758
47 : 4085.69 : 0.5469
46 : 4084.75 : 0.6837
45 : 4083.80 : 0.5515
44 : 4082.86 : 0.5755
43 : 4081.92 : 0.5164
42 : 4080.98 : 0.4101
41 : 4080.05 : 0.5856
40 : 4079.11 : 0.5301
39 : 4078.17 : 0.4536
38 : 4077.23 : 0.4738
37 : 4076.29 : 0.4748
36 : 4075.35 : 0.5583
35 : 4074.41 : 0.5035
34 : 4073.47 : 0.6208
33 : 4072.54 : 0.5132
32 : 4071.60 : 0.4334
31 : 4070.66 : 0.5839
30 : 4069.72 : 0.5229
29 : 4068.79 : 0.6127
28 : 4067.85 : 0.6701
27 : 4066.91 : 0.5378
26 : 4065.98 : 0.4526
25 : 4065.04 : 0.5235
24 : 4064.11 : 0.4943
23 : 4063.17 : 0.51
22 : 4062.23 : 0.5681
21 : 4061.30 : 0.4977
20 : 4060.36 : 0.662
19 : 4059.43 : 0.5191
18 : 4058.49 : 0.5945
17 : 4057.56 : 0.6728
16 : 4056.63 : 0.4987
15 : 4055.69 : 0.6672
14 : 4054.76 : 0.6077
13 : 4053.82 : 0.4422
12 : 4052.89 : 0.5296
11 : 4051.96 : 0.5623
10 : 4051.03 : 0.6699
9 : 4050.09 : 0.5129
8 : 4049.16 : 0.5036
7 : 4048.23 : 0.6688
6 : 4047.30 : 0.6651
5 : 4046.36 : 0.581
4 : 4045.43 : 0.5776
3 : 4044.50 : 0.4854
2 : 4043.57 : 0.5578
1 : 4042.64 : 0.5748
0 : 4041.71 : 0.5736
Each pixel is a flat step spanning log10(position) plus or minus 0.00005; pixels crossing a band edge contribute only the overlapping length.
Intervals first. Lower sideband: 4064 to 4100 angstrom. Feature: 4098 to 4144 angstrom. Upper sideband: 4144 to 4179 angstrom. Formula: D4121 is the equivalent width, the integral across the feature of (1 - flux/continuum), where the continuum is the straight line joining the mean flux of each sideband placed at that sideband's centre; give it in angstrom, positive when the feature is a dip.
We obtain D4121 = 2.6 angstrom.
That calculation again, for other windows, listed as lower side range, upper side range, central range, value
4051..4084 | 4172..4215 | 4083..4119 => 1.6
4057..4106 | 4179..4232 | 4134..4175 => 0.0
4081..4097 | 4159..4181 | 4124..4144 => 0.7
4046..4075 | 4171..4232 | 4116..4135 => 0.6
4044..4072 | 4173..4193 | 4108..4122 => 0.7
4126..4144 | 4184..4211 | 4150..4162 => -0.1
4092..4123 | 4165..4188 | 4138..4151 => 0.1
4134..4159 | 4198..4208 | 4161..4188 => 0.3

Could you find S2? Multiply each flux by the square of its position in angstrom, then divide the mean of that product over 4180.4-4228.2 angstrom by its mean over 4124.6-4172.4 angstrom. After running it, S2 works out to 1.1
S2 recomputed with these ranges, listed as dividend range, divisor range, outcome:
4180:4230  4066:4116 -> 1.13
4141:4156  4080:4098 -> 0.94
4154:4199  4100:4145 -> 1.10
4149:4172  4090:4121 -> 1.09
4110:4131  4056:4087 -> 1.01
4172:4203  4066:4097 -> 1.06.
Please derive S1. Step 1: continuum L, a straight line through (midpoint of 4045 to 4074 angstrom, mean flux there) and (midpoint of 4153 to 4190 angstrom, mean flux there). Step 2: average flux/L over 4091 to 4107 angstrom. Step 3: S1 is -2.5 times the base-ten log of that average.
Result 0.10 mag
